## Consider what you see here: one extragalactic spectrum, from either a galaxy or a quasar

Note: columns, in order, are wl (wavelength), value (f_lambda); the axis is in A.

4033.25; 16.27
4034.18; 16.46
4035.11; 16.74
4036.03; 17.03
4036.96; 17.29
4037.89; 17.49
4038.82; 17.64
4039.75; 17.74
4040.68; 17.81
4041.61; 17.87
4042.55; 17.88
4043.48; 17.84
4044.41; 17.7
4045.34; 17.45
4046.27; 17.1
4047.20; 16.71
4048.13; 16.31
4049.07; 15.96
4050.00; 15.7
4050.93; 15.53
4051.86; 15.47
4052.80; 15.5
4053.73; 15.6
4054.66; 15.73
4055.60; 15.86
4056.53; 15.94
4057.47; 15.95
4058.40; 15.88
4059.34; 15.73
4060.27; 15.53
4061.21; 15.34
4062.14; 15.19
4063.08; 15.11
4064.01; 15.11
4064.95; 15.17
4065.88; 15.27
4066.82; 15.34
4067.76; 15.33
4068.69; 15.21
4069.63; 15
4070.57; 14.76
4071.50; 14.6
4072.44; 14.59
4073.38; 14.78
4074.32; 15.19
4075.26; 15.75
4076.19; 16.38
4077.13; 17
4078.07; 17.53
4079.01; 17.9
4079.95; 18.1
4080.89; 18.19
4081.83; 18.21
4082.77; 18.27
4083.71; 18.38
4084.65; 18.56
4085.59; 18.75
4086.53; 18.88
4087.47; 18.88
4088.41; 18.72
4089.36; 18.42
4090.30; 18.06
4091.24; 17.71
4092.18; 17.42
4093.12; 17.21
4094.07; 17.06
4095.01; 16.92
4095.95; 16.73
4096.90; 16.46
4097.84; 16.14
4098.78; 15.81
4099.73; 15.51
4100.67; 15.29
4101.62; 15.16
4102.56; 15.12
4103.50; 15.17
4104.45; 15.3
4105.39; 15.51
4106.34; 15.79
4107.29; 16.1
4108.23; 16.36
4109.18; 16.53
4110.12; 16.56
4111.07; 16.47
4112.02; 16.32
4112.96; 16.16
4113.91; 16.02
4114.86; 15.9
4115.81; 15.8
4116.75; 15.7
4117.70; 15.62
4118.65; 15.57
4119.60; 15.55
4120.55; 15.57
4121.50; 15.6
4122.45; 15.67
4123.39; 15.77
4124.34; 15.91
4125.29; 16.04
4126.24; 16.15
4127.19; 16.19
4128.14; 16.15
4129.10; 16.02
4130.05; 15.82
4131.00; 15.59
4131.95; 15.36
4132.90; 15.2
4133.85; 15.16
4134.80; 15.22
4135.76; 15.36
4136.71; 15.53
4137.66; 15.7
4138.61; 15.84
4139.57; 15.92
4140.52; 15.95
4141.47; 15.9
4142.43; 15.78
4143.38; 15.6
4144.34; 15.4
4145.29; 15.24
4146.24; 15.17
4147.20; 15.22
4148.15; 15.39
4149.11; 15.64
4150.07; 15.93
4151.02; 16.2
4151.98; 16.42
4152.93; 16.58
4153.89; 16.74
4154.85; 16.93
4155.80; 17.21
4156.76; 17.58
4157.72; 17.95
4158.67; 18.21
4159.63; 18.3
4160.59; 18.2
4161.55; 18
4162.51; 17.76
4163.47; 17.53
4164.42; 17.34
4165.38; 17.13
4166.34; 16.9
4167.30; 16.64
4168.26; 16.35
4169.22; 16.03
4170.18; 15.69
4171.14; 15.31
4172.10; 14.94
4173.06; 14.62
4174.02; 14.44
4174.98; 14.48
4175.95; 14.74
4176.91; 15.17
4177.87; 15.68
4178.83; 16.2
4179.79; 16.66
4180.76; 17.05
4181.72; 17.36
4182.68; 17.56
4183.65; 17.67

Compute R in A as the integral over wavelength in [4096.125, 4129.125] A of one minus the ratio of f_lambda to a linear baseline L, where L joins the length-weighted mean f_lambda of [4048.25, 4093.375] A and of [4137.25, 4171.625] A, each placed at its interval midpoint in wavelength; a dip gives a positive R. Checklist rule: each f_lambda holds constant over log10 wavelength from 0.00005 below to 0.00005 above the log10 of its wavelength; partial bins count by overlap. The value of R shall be 1.2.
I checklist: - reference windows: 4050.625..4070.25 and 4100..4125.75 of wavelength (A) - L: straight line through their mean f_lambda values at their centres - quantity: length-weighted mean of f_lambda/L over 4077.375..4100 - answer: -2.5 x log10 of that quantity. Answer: -0.13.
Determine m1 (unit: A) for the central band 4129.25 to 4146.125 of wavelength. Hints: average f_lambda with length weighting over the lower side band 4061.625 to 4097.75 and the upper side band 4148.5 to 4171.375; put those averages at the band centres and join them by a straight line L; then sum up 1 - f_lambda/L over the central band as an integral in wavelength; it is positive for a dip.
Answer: 1.3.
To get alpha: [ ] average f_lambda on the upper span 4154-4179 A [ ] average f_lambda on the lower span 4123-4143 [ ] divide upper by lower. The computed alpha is 1.05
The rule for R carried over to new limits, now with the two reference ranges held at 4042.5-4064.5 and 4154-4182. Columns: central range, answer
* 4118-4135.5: 0.73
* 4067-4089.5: -1.07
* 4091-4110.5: 0.12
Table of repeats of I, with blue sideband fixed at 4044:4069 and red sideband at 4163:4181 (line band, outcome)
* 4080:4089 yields -0.169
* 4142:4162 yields -0.044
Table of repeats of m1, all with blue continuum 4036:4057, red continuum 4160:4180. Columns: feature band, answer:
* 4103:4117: 0.4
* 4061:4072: 1.0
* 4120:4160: 0.7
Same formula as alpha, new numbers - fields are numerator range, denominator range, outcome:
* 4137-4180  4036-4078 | 1.01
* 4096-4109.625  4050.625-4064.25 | 1.01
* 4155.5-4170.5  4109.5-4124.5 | 1.09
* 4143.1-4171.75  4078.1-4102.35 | 0.95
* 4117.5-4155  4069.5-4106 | 0.94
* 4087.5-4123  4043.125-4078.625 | 1.03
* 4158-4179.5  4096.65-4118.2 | 1.03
